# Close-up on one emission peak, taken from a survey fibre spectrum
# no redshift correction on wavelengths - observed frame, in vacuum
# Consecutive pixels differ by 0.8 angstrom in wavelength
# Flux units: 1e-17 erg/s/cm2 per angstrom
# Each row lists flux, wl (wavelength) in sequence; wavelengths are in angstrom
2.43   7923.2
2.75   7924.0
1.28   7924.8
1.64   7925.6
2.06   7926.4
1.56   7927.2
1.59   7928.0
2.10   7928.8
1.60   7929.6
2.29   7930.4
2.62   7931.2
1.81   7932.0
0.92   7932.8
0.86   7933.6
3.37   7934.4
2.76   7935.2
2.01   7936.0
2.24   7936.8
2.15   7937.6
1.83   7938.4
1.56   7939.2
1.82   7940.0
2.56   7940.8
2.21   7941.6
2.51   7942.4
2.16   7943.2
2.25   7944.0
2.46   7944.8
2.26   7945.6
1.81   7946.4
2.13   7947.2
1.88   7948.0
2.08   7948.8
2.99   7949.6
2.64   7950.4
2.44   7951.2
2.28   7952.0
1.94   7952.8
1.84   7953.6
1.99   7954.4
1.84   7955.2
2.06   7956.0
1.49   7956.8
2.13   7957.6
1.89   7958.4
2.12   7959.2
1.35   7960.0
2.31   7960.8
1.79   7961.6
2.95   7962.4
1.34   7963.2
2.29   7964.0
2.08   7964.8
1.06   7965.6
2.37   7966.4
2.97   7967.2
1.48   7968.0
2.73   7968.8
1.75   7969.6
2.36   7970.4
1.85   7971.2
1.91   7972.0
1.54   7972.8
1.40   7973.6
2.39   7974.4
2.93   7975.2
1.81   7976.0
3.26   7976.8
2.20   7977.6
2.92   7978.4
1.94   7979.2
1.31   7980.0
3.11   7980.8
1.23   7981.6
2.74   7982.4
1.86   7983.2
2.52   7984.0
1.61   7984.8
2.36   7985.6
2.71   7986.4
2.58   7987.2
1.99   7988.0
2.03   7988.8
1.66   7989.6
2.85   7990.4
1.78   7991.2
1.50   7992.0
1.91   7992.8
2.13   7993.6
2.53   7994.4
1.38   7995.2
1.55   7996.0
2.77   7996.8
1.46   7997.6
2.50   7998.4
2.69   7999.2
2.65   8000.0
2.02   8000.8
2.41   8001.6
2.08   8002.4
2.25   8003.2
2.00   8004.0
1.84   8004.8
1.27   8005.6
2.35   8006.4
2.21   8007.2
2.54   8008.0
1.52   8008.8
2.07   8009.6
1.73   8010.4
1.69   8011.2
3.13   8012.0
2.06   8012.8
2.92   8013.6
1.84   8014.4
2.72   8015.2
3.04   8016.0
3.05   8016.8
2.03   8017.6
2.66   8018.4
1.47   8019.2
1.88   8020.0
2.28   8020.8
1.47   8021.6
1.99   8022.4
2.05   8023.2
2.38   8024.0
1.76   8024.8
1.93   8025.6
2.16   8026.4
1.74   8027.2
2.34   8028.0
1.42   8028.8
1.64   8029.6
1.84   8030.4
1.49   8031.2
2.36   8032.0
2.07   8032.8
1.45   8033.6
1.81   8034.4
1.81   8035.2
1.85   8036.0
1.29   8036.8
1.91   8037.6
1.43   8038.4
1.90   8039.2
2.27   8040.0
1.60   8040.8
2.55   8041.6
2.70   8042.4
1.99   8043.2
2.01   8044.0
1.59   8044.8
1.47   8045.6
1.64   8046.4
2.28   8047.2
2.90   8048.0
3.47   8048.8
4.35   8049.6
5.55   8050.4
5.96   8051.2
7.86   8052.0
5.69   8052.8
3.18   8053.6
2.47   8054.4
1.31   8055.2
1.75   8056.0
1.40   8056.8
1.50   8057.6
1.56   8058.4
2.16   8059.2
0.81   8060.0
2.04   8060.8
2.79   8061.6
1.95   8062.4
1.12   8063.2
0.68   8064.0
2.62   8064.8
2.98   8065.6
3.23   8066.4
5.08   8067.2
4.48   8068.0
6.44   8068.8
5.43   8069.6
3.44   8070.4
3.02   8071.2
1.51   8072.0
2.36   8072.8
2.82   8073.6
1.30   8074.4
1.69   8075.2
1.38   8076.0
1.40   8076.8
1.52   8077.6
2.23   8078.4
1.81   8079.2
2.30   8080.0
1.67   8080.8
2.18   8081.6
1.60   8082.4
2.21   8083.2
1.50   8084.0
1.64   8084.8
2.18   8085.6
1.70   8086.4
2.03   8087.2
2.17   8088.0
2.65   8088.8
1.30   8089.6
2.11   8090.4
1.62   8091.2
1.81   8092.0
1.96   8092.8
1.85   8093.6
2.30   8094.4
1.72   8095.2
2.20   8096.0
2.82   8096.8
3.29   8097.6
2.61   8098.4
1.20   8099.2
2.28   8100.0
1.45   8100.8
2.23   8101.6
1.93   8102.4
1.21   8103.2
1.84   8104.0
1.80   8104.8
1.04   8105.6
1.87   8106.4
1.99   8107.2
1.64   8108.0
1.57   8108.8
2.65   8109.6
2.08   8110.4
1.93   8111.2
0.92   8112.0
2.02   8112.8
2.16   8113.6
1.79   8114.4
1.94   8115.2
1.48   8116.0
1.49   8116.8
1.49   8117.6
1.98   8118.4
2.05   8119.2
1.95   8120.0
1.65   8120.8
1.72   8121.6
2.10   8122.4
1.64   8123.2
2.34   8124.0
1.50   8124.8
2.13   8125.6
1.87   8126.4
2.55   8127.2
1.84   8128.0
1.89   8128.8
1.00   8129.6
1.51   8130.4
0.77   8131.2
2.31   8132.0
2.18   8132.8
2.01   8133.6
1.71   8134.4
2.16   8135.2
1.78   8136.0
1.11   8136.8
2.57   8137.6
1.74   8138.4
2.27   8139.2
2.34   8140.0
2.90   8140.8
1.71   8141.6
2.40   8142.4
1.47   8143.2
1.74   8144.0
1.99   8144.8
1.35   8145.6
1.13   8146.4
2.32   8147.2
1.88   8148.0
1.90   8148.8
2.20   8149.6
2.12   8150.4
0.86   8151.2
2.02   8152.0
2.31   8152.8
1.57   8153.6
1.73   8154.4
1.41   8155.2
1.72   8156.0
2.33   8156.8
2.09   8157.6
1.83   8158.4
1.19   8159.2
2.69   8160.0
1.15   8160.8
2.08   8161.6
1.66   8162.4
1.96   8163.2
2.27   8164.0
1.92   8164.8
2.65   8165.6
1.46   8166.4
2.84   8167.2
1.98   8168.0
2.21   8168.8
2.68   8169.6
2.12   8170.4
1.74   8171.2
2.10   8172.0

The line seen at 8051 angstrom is [S II]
